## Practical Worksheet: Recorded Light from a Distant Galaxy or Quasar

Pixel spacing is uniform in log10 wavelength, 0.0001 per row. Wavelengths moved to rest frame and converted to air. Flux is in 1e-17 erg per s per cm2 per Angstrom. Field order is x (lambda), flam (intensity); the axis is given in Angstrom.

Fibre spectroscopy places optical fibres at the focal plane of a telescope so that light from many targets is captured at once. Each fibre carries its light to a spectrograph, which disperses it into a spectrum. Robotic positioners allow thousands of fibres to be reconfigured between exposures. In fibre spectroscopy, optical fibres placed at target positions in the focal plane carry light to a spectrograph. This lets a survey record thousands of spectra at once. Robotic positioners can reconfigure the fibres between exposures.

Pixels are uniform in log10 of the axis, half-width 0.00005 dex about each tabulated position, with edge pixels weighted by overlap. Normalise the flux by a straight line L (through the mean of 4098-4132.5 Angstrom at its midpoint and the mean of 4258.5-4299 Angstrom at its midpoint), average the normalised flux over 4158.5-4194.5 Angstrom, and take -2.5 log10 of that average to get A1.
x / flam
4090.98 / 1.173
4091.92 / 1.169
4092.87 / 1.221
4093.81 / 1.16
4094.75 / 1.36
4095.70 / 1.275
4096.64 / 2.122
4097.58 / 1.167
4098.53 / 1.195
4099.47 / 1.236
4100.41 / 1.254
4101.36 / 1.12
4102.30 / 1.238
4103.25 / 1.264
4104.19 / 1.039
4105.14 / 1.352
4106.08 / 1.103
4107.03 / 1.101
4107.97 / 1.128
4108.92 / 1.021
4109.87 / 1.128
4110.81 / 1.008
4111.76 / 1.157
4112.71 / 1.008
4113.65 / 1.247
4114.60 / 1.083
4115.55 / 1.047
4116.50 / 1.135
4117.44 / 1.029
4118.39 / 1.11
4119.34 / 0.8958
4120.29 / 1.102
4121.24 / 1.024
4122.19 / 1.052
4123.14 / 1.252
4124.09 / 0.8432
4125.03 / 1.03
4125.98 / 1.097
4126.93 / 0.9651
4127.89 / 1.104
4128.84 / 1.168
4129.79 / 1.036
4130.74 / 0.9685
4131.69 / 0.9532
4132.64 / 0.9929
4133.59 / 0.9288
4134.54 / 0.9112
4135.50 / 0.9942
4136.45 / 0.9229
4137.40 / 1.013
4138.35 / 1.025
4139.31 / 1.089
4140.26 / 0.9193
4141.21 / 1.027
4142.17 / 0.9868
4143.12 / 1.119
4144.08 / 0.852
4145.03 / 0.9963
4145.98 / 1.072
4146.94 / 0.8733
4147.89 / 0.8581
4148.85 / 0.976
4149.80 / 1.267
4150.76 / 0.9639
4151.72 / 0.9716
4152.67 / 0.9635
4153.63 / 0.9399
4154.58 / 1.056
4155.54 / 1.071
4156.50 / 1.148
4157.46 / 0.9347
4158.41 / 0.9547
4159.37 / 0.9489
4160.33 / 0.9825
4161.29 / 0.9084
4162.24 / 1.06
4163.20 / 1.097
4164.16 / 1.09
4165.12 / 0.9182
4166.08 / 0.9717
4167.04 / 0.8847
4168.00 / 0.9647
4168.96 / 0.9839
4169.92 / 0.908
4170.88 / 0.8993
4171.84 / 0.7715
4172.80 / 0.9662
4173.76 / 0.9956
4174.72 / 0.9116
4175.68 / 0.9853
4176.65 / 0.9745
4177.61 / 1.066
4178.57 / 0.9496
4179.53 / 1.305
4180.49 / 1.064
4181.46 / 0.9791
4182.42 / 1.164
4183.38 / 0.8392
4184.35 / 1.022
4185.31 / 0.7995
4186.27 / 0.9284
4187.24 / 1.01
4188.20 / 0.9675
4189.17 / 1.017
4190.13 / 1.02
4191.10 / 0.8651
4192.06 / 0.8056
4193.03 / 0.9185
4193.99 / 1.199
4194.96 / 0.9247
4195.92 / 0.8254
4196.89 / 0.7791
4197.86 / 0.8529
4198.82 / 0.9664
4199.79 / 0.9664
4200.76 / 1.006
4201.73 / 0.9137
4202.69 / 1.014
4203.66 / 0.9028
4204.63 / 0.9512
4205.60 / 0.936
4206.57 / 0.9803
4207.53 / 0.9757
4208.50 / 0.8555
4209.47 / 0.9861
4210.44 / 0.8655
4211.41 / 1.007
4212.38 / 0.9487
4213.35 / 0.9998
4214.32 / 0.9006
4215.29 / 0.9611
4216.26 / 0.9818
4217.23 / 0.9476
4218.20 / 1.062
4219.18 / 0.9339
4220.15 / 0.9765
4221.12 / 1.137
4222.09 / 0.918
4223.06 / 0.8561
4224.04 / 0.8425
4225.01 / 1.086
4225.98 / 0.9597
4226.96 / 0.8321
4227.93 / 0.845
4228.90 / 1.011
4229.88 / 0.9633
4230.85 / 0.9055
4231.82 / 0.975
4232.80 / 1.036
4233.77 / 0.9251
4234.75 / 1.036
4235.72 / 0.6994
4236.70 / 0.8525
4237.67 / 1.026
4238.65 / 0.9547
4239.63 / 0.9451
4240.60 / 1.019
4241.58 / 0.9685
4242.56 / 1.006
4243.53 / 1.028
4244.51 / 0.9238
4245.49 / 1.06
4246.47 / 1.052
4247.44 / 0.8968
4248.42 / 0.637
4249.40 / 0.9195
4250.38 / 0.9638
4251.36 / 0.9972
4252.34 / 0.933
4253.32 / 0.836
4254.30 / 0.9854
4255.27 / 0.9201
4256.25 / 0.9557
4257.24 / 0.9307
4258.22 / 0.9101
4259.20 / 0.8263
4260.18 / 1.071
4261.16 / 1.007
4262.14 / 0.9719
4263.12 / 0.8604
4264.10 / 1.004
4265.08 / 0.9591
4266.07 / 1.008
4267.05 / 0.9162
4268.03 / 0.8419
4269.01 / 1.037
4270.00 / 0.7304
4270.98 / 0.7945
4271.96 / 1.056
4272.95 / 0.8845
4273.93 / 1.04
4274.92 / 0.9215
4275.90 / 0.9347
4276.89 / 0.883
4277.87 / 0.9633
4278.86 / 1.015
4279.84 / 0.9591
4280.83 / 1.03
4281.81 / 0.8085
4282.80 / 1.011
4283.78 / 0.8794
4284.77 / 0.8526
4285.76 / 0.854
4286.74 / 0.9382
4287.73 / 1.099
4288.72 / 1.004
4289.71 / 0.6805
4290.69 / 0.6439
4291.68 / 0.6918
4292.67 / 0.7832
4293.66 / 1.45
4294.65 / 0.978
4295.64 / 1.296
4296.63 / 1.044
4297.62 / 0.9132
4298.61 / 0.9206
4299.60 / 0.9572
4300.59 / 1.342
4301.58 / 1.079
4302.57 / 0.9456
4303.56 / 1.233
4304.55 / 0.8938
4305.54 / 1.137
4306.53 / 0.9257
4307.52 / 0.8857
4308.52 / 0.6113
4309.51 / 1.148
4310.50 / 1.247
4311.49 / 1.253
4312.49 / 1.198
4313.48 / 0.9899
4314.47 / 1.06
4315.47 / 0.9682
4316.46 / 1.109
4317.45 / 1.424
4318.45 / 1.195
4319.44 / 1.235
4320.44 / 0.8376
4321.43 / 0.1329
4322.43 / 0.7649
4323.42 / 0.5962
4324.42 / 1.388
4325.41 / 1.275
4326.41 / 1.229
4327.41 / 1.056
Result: 0.07 mag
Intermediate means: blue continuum 1.1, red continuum 0.94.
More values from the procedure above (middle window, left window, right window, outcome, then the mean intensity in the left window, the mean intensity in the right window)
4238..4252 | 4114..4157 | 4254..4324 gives 0.03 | 1.02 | 0.964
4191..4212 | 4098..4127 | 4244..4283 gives 0.08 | 1.11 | 0.936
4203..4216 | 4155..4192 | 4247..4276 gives 0.01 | 0.98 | 0.925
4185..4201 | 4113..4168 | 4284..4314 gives 0.09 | 1.01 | 0.999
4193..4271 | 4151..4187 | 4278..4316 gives 0.05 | 0.983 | 0.993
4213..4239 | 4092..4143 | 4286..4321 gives 0.12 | 1.11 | 1.03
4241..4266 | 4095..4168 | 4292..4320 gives 0.14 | 1.06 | 1.08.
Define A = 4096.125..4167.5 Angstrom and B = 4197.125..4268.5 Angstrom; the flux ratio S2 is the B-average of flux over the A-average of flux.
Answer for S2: 0.89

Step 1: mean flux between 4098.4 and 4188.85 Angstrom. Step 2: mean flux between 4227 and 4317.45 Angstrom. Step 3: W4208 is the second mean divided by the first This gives 0.94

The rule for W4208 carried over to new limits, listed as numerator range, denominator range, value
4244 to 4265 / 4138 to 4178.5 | 0.95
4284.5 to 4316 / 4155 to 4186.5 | 1.02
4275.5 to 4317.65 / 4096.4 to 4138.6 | 0.91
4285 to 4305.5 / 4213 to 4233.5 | 1.03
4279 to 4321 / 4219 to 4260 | 1.07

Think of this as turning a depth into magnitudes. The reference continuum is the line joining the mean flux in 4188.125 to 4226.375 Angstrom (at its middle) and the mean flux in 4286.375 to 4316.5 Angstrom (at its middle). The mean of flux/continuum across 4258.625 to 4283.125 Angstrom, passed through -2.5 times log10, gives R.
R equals 0.058 mag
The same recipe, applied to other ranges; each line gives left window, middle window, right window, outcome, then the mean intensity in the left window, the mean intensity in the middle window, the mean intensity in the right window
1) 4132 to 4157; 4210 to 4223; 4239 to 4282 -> -0.01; 0.997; 0.969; 0.942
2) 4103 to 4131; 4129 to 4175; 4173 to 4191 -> 0.06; 1.08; 0.982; 0.996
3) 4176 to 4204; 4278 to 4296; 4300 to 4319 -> 0.13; 0.967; 0.941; 1.09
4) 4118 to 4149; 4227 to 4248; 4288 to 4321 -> 0.07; 1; 0.955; 1.03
